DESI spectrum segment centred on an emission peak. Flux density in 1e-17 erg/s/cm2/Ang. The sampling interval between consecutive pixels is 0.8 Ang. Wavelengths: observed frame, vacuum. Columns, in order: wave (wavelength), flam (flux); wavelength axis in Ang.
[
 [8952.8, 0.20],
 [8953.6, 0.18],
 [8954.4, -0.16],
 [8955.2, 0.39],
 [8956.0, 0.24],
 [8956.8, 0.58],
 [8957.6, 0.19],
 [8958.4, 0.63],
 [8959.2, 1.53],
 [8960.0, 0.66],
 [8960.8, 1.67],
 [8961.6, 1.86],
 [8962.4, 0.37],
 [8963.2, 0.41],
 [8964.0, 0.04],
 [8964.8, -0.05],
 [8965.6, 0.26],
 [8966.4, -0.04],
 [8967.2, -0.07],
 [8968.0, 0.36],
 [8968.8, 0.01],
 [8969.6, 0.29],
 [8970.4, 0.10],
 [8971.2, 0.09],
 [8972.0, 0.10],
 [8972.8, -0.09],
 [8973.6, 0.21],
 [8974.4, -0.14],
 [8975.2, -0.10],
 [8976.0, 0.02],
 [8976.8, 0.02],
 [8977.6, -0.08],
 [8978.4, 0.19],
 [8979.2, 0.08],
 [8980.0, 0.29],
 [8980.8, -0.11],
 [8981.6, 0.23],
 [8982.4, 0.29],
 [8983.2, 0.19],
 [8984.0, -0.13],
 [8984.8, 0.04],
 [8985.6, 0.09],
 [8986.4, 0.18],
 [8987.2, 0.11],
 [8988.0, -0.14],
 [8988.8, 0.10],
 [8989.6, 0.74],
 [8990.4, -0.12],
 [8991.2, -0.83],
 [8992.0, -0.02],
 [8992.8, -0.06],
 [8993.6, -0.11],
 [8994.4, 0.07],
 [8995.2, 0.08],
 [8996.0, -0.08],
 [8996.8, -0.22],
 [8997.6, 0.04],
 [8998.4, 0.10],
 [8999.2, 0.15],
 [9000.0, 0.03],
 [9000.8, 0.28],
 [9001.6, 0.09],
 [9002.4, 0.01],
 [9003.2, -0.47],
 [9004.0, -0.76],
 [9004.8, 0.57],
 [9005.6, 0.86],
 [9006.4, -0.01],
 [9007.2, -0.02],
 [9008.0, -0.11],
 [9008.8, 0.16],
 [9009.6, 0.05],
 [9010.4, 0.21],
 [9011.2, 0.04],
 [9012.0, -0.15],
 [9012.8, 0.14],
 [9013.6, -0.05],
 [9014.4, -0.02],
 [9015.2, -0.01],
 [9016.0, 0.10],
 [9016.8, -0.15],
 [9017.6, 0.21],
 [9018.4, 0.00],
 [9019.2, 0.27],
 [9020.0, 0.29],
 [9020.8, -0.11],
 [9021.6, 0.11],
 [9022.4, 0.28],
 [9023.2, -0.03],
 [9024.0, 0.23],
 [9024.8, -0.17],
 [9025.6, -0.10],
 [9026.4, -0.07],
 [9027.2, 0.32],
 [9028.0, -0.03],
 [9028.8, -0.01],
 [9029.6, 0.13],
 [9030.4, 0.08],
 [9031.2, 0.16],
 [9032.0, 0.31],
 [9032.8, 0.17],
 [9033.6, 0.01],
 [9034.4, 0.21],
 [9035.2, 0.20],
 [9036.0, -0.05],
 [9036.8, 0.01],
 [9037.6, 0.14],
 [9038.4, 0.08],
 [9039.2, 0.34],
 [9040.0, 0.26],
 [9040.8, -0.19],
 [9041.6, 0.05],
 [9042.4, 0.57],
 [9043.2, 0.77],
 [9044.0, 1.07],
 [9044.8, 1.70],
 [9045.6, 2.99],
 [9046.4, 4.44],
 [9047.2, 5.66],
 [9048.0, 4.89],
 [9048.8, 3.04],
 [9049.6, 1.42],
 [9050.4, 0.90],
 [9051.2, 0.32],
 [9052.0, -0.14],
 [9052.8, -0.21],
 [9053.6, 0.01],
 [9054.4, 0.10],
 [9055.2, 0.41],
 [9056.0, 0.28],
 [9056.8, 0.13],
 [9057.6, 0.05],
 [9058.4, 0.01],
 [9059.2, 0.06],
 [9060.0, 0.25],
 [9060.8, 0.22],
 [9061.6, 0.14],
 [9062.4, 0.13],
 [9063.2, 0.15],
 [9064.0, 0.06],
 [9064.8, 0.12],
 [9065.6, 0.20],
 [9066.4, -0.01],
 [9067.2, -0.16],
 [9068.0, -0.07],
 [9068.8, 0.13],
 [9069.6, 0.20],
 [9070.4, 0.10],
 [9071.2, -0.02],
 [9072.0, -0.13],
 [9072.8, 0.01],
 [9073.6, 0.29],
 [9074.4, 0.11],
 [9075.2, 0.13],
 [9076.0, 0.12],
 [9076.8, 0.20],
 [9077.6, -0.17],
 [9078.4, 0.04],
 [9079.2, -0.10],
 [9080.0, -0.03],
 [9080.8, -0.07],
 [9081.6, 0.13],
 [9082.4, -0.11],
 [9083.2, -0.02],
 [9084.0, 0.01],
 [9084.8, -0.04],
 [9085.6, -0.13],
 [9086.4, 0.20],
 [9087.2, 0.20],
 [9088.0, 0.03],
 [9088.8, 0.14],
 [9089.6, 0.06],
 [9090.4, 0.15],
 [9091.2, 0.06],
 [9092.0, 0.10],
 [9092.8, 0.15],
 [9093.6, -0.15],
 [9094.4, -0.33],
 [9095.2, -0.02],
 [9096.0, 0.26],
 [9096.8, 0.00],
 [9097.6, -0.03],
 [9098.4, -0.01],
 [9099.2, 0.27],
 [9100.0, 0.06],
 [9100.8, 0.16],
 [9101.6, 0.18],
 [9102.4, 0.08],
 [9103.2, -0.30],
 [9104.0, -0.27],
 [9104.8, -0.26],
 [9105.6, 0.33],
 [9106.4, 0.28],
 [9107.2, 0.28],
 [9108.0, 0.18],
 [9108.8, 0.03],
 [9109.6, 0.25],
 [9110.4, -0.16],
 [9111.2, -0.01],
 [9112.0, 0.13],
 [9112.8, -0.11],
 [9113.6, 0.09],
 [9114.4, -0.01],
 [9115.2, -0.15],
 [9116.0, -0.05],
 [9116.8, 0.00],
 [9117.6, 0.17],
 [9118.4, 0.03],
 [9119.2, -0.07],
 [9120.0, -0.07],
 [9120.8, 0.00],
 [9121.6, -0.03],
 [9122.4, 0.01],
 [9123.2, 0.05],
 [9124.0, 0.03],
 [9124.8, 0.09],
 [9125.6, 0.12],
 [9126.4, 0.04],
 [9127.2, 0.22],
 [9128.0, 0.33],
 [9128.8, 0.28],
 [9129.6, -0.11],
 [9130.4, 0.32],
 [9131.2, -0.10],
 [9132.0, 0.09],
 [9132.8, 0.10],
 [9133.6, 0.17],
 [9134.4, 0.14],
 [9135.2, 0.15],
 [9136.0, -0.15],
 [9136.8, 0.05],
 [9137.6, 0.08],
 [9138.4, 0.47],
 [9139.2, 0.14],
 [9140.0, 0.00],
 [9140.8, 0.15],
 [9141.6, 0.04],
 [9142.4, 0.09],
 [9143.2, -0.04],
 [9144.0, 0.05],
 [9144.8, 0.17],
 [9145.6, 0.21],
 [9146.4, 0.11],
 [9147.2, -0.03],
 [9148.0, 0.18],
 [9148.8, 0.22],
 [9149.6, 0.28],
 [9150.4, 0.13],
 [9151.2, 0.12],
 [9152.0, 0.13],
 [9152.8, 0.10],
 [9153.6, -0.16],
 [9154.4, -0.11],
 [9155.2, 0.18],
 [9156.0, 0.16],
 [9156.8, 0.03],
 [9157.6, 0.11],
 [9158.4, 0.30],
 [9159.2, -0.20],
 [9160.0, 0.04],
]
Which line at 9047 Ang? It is [O III] 5007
